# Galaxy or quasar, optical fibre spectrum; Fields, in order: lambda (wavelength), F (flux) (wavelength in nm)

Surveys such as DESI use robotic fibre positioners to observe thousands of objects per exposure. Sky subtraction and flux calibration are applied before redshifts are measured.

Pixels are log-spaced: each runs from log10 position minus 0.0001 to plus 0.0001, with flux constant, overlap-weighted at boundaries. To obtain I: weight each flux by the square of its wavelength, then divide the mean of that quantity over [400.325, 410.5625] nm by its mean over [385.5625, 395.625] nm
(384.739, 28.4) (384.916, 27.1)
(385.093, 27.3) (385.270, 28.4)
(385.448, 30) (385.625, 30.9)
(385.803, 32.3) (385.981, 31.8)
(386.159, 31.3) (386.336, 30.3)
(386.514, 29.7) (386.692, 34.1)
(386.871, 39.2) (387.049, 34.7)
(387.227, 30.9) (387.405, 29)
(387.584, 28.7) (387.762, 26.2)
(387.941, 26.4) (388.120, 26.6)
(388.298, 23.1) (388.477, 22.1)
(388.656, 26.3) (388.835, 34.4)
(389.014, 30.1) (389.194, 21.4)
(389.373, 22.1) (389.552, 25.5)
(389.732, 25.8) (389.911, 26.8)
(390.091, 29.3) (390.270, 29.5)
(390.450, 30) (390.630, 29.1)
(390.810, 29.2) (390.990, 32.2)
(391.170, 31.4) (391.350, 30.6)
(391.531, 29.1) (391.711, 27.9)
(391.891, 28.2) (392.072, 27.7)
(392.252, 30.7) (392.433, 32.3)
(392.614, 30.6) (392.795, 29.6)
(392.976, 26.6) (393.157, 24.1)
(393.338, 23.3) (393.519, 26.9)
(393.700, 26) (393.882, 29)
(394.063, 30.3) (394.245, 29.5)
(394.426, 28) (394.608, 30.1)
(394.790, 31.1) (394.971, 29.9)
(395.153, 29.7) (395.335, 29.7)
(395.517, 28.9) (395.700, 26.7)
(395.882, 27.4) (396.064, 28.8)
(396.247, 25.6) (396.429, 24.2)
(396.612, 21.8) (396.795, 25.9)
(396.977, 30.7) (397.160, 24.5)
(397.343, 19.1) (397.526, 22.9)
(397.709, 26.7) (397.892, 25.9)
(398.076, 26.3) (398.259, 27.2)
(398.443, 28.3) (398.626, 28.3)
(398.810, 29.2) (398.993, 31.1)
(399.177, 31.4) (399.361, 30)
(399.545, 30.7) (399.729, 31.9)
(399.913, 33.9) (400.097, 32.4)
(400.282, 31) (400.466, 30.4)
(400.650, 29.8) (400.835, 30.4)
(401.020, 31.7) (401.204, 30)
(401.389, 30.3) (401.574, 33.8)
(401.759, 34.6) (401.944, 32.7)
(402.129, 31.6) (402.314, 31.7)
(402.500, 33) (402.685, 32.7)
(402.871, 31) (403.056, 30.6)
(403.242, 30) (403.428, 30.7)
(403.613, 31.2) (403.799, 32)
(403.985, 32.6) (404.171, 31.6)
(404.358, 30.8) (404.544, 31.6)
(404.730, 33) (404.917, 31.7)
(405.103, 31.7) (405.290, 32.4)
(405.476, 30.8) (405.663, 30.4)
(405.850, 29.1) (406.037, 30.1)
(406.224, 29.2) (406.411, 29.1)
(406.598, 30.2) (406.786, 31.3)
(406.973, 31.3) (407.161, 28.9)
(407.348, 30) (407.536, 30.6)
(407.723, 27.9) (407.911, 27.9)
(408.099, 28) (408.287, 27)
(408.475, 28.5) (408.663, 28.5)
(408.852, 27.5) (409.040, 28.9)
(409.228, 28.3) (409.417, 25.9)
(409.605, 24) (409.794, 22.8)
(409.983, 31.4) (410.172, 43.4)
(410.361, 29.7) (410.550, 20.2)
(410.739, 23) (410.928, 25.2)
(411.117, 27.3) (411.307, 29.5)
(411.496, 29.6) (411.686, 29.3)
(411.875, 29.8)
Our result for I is 1.1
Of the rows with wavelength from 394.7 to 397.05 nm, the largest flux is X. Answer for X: 31.1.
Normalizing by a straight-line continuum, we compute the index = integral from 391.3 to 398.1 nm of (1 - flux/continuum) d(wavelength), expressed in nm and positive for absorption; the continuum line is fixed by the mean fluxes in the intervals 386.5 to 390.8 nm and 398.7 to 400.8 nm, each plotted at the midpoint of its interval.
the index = 0.52 nm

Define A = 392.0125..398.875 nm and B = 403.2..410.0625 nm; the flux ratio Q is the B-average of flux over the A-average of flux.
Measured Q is 1.08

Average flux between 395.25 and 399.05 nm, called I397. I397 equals 26.6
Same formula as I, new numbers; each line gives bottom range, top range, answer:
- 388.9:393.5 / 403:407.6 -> 1.18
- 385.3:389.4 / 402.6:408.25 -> 1.14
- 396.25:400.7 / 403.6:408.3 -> 1.13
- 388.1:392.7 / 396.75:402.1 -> 1.09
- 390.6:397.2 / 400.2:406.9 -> 1.16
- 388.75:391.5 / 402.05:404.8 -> 1.19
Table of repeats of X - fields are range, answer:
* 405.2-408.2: 32.4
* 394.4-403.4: 34.6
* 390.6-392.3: 32.2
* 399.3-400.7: 33.9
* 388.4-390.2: 34.4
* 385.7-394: 39.2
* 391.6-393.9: 32.3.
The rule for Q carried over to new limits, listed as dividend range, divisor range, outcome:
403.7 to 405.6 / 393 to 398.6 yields 1.18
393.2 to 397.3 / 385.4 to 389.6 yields 0.95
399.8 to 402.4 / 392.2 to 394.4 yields 1.13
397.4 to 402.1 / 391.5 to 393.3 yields 1.05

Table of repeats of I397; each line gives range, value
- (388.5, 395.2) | 28.4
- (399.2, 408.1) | 31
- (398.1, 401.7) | 30.6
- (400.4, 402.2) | 31.6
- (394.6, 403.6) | 29.3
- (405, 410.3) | 29.5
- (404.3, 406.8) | 30.8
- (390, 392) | 29.7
